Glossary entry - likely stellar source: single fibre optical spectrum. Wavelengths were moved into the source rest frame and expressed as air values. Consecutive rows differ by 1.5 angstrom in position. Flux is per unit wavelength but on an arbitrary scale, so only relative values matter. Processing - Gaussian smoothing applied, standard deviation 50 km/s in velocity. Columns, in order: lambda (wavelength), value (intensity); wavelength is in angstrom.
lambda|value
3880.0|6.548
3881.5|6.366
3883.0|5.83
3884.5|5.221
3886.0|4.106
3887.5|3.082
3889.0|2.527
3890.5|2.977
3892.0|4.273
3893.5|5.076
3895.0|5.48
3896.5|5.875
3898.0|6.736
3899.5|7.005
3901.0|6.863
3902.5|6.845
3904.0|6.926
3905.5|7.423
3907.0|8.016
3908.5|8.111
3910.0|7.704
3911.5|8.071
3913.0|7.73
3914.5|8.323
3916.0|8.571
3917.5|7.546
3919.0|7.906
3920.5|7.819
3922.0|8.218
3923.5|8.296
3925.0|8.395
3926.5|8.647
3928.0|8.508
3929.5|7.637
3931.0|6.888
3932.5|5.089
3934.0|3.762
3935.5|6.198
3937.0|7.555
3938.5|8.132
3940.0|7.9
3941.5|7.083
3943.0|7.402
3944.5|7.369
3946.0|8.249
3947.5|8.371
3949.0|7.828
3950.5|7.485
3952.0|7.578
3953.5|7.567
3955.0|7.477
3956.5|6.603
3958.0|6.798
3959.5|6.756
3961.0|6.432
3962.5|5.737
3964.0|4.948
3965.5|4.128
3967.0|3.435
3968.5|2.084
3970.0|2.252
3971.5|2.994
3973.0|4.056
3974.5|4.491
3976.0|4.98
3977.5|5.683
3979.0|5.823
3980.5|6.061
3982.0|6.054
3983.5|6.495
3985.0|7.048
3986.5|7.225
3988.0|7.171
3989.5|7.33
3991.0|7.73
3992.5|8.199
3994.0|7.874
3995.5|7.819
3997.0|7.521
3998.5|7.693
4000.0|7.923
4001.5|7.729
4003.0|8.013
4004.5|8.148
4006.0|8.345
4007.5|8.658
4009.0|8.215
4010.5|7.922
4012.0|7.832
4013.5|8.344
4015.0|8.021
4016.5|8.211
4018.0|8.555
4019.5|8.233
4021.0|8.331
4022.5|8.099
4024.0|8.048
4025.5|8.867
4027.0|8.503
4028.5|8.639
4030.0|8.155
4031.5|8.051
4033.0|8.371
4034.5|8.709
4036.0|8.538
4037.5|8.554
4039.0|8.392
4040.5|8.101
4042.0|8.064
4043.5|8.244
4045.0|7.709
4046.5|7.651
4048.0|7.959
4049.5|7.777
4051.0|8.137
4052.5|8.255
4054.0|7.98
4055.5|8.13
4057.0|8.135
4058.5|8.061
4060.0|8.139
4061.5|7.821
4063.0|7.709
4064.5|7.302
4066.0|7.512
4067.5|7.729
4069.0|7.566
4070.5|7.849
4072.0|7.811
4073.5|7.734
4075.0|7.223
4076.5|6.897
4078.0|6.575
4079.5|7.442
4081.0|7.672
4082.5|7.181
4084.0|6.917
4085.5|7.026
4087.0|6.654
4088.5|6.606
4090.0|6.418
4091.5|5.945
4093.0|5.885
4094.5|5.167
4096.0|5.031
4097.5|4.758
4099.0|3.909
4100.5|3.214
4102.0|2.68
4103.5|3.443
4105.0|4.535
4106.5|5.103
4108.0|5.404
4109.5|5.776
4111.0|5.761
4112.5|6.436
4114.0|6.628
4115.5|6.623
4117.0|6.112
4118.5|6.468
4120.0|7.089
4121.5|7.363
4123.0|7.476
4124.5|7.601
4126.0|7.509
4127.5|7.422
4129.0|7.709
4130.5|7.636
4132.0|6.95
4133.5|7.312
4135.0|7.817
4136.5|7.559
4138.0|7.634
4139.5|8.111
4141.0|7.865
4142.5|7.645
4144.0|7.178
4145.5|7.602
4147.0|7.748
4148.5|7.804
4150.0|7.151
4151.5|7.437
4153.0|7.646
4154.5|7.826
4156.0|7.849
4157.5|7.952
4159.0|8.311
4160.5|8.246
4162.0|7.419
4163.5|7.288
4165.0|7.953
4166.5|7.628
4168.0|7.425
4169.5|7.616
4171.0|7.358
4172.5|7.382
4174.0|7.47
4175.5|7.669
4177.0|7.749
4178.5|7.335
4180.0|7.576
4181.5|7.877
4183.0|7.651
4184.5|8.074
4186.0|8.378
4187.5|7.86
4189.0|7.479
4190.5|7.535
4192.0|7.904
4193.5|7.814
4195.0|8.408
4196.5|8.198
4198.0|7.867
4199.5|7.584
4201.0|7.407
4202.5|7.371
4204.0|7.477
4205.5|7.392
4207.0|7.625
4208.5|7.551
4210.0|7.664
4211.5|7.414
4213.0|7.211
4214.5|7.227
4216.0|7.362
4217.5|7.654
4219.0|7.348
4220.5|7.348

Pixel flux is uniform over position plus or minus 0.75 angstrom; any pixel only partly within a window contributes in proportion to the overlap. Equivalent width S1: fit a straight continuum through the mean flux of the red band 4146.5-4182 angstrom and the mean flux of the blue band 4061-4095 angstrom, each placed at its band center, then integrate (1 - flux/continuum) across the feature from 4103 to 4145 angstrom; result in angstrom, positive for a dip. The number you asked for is 3.3 angstrom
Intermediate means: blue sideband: 7.08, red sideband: 7.65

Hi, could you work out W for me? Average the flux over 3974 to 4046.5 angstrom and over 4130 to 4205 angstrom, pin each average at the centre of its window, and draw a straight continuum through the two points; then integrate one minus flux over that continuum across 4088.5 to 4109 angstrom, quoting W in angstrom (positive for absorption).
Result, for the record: 7.70 angstrom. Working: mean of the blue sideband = 7.73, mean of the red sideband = 7.68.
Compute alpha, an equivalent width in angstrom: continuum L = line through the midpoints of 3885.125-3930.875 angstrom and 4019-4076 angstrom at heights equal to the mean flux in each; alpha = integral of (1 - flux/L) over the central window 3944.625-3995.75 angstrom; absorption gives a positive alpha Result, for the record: 8.1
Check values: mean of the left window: 6.82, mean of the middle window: 6.2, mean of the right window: 8.05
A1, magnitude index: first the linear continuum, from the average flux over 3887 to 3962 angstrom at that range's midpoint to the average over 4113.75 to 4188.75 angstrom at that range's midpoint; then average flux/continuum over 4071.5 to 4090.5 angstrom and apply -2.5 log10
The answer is 0.043 mag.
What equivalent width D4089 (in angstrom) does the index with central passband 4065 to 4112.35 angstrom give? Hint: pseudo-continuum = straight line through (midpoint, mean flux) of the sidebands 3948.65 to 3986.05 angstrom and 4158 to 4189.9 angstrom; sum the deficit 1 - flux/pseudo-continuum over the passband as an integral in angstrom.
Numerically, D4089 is 4.8 angstrom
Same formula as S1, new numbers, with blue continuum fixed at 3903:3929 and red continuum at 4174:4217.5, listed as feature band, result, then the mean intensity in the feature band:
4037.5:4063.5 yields -0.7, 8.03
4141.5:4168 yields 0.1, 7.68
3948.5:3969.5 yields 5.2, 5.99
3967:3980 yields 6.4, 4.05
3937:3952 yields 0.4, 7.74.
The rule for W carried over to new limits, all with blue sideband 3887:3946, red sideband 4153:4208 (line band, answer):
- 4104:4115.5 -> 2.8 angstrom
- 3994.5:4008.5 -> -1.6 angstrom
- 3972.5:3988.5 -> 2.7 angstrom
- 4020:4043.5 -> -3.5 angstrom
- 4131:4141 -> 0.0 angstrom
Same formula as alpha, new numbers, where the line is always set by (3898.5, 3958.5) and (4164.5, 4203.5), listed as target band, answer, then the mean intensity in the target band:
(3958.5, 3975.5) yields 7.2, 4.35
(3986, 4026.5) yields -2.4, 8.01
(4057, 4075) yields -0.3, 7.74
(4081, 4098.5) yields 3.3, 6.18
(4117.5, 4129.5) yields 0.6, 7.3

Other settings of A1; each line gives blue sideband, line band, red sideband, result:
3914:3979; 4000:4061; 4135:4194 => -0.17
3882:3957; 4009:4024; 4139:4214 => -0.14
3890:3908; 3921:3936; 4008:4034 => -0.08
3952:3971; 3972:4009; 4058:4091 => -0.18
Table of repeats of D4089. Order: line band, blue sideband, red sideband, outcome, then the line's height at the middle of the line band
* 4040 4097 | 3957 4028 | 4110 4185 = -1.8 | 7.14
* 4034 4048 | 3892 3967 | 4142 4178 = -1.6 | 7.36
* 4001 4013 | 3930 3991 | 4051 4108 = -3.3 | 6.35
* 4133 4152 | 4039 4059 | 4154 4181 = 0.3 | 7.75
